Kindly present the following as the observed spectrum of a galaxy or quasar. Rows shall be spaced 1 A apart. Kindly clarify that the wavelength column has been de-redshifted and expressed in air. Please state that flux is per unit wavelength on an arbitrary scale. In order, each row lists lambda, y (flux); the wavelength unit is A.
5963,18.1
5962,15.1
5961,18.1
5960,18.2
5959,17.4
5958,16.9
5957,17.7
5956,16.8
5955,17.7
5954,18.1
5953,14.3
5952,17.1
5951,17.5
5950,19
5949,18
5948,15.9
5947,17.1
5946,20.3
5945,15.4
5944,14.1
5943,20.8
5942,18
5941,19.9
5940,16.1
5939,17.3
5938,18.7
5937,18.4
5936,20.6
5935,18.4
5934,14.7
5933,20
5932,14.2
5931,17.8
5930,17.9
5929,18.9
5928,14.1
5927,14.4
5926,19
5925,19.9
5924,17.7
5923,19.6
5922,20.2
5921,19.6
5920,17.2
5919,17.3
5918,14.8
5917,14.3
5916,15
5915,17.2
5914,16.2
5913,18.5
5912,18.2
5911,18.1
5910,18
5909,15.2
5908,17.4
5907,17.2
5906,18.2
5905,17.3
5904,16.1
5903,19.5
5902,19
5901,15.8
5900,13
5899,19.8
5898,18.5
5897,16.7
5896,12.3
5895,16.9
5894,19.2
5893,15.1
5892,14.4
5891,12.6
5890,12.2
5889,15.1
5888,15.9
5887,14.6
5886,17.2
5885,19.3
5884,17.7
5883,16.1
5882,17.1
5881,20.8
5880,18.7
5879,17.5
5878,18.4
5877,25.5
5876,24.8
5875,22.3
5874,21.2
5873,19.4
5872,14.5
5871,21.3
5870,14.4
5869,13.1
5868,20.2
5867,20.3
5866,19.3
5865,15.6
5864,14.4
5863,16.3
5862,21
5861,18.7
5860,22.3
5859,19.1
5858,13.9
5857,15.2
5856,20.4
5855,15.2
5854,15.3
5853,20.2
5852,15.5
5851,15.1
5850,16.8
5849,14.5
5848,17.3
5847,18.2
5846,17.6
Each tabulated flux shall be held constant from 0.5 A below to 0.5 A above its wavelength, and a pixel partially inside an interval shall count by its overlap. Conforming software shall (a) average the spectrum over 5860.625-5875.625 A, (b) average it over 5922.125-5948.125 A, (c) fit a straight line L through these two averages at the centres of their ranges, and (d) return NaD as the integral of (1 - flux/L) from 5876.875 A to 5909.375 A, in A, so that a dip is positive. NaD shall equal 2.0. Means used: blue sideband 18.2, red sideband 17.7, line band 16.9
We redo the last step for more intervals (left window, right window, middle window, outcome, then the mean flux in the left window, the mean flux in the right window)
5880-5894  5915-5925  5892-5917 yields -0.1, 16.2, 17.4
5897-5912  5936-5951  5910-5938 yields 0.2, 17.4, 17.9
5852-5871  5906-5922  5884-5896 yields 1.2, 17.5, 17.1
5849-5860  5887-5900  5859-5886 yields -4.3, 16.8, 15.6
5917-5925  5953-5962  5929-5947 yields -0.2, 17.9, 17.3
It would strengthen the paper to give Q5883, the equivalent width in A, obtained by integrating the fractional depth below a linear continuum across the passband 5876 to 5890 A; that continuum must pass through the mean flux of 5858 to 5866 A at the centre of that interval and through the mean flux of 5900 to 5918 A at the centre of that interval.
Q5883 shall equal -0.4 A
